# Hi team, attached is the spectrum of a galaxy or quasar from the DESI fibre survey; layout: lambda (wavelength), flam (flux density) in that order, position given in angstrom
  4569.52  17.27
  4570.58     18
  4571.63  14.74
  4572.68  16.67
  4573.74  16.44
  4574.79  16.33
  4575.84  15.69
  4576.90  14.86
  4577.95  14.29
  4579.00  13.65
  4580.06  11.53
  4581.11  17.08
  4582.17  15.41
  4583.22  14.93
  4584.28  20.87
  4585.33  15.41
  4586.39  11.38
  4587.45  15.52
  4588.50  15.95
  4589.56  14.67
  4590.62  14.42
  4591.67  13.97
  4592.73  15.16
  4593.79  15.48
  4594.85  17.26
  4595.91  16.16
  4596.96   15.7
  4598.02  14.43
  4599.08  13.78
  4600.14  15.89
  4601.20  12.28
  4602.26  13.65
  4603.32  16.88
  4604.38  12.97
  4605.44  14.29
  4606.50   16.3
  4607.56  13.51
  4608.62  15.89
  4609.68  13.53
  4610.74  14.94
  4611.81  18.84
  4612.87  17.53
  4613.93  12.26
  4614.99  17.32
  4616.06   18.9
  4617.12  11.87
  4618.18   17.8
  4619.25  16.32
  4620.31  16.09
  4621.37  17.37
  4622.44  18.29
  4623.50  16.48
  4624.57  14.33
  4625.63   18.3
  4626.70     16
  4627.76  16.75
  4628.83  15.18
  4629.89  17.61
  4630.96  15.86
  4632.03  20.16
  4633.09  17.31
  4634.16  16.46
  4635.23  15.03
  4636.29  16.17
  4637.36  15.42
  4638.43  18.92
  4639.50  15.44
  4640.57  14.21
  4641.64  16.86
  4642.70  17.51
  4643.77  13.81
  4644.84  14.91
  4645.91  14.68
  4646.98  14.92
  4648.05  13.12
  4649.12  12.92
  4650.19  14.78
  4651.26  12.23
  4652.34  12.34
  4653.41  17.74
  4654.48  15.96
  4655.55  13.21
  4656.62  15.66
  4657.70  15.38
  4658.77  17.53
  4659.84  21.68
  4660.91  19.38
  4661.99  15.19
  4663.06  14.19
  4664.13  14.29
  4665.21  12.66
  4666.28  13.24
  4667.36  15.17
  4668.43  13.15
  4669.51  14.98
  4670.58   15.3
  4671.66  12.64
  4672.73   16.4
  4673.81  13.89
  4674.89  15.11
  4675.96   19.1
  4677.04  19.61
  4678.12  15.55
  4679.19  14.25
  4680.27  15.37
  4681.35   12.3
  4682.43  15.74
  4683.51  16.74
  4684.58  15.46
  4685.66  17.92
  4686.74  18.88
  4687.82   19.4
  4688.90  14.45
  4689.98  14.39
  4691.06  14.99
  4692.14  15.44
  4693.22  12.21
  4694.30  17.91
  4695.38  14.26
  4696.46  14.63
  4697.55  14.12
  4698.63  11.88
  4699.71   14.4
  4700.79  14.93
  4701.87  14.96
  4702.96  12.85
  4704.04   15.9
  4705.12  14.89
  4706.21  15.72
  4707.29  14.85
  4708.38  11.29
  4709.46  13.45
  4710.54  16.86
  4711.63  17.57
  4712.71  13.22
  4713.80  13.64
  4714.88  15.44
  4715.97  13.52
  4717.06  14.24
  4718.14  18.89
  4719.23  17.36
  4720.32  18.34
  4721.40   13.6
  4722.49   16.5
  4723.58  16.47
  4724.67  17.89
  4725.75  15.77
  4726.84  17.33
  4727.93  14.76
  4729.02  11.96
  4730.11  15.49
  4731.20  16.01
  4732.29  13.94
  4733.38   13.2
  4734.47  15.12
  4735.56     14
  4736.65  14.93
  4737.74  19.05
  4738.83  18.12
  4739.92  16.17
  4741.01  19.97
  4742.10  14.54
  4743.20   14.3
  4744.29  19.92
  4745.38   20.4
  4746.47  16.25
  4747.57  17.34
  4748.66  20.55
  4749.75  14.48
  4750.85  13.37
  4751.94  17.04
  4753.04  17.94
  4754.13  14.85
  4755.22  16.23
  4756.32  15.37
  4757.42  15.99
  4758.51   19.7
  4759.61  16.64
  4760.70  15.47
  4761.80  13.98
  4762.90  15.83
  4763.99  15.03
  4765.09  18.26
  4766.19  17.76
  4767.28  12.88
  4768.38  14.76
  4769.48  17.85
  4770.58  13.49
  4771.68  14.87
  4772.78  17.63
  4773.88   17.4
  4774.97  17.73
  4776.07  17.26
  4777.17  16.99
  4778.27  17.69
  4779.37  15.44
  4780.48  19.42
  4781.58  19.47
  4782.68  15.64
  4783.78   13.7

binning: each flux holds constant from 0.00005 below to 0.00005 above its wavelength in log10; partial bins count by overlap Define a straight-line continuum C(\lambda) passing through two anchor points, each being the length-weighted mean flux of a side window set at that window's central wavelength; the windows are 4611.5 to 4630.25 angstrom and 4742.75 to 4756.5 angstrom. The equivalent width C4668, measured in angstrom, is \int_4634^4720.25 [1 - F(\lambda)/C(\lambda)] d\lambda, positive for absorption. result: 7.1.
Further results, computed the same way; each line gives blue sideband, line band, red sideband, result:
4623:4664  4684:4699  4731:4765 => 0.6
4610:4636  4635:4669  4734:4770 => 2.6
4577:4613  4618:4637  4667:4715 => -2.0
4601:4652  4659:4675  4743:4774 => 0.7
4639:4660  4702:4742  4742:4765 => 1.5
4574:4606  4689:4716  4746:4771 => 2.1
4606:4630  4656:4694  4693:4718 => -1.4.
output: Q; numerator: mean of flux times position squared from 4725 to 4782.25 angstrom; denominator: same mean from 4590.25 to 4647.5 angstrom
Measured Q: 1.10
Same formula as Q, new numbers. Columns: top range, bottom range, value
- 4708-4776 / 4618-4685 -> 1.06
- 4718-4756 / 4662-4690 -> 1.09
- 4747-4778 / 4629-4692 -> 1.09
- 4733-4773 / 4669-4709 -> 1.10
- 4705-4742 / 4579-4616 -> 1.08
